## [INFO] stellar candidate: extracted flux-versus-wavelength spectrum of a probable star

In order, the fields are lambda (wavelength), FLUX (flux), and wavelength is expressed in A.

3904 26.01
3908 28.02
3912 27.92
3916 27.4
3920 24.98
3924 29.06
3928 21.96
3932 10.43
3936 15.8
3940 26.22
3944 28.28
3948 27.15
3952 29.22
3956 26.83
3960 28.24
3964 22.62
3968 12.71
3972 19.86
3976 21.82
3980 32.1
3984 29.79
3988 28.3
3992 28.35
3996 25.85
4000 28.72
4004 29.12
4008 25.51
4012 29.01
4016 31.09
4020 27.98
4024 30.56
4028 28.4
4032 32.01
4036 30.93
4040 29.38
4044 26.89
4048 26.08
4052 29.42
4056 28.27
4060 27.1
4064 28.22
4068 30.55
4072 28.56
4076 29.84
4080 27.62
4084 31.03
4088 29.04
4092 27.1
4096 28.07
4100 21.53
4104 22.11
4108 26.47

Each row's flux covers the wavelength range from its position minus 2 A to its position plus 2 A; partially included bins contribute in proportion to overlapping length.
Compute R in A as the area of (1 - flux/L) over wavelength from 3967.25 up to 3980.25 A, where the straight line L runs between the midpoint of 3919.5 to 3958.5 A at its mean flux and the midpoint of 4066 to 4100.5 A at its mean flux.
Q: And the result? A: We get 2.1 A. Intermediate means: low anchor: 24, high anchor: 28.4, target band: 21.1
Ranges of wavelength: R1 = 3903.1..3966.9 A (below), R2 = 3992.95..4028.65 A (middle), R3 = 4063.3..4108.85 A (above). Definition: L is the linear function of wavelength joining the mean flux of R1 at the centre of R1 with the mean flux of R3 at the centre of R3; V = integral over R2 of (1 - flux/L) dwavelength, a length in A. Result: -3.1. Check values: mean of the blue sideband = 24.8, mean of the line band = 28.5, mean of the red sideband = 27.5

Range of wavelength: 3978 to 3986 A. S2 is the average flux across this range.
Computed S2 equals 30.9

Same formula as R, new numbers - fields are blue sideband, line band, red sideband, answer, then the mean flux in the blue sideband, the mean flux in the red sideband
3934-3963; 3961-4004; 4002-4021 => 3.3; 25.8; 28.6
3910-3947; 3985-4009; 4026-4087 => -1.2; 23.7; 29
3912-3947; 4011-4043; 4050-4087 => -3.0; 23.4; 29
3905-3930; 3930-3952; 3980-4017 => 4.0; 26.5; 28.5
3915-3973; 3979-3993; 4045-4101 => -2.6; 23.4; 28.1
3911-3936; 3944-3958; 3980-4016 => -1.6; 22.8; 28.5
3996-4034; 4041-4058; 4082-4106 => 0.1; 29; 26.5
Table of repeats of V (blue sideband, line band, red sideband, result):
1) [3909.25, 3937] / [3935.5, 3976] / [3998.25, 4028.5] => 1.7 A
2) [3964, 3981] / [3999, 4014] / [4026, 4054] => -1.8 A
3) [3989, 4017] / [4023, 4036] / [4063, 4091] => -0.9 A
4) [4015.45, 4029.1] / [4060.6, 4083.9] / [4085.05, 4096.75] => -0.3 A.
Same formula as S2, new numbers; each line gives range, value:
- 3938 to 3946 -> 27.2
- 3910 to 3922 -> 26.8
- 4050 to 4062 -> 28.3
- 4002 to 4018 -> 28.7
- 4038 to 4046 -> 28.1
